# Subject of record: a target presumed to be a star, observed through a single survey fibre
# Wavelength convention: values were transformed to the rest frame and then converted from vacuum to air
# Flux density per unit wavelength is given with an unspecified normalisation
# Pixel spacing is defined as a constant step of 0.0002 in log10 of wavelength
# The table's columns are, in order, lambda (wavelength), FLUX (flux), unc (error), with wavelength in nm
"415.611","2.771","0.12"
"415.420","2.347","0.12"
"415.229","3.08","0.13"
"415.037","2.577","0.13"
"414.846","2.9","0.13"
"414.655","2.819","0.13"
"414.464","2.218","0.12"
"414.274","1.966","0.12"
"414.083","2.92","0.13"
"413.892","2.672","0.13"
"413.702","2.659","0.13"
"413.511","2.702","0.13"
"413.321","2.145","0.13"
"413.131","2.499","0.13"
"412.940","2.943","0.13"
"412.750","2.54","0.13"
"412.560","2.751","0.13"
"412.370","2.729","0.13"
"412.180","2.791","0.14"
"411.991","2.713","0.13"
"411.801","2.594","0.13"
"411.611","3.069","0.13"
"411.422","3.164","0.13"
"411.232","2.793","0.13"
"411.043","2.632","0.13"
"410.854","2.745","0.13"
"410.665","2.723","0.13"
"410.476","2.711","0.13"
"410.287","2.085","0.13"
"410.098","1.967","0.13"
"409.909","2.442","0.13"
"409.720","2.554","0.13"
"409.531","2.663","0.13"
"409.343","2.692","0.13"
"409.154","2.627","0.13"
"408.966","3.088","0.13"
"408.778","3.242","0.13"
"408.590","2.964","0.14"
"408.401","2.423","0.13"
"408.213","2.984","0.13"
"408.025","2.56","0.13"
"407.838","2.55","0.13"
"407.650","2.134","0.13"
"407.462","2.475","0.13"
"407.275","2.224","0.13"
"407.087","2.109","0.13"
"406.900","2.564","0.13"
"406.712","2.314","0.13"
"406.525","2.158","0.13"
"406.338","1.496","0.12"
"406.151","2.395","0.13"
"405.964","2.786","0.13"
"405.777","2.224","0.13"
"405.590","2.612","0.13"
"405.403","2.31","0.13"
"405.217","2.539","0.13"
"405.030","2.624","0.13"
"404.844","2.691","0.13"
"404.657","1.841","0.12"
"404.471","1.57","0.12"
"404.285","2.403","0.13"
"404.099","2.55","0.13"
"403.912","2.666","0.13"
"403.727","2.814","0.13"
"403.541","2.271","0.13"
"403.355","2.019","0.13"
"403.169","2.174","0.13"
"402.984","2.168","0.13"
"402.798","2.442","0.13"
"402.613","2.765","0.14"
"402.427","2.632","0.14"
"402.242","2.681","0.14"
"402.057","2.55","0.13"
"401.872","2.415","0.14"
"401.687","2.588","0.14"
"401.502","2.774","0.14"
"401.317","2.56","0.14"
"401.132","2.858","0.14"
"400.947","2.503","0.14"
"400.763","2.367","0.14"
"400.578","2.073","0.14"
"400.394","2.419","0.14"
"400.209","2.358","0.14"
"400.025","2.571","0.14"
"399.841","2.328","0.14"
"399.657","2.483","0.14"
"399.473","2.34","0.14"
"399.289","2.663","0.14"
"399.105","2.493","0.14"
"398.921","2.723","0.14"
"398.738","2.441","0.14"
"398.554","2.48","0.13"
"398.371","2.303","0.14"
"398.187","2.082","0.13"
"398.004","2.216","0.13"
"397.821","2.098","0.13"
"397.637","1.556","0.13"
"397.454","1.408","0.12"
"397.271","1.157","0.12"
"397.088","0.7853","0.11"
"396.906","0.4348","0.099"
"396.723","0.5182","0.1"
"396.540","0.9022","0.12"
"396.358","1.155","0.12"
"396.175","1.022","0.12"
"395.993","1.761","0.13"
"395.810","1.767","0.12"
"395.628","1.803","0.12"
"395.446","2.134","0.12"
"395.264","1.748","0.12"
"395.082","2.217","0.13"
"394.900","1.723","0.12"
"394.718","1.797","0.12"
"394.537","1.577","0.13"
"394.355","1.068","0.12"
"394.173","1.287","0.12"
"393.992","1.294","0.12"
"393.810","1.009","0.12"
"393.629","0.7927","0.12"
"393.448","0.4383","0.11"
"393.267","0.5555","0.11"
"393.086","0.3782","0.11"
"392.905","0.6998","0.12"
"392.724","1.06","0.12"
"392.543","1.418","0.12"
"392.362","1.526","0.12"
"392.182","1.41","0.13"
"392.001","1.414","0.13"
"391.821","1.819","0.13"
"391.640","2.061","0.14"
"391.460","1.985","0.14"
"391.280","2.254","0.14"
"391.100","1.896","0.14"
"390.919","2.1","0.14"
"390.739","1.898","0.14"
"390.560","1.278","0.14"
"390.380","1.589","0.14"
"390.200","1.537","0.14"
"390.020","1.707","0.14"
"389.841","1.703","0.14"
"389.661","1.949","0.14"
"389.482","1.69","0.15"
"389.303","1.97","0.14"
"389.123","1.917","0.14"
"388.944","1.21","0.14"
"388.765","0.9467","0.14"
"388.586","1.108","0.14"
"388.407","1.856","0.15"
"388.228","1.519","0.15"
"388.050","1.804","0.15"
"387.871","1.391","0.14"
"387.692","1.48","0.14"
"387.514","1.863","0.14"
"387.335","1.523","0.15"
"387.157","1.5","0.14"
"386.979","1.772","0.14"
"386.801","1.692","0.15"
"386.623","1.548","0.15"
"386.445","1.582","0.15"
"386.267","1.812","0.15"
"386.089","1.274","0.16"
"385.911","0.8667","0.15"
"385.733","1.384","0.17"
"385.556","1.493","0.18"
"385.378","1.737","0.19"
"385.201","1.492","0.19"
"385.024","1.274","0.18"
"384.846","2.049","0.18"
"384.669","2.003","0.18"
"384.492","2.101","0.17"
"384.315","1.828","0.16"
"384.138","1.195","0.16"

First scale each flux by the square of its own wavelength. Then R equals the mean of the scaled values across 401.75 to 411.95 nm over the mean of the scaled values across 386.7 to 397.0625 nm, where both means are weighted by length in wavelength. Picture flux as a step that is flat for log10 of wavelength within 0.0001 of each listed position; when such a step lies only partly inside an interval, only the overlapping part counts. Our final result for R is 1.8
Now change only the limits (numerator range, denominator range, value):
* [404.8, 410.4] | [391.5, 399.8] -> 1.68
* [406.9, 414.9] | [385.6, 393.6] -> 1.94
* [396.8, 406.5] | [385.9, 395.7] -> 1.59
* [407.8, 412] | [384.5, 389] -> 1.97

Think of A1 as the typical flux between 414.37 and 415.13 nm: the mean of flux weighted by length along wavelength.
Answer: 2.63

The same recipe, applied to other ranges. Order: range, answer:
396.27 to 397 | 0.752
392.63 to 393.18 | 0.716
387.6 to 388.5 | 1.61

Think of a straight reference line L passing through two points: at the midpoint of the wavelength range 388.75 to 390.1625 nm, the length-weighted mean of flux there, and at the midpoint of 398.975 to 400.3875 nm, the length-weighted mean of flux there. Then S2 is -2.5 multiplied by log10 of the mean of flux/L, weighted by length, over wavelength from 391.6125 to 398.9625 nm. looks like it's 0.42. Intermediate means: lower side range 1.67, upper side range 2.47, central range 1.45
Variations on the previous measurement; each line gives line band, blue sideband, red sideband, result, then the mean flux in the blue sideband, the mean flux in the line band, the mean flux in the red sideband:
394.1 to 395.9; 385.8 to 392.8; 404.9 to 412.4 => 0.108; 1.61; 1.72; 2.56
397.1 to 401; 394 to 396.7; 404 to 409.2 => -0.198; 1.53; 2.21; 2.44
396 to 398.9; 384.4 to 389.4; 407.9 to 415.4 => 0.313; 1.58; 1.54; 2.67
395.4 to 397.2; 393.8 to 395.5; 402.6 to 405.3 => 0.385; 1.6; 1.2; 2.36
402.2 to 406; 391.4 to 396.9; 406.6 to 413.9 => -0.138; 1.33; 2.41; 2.62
